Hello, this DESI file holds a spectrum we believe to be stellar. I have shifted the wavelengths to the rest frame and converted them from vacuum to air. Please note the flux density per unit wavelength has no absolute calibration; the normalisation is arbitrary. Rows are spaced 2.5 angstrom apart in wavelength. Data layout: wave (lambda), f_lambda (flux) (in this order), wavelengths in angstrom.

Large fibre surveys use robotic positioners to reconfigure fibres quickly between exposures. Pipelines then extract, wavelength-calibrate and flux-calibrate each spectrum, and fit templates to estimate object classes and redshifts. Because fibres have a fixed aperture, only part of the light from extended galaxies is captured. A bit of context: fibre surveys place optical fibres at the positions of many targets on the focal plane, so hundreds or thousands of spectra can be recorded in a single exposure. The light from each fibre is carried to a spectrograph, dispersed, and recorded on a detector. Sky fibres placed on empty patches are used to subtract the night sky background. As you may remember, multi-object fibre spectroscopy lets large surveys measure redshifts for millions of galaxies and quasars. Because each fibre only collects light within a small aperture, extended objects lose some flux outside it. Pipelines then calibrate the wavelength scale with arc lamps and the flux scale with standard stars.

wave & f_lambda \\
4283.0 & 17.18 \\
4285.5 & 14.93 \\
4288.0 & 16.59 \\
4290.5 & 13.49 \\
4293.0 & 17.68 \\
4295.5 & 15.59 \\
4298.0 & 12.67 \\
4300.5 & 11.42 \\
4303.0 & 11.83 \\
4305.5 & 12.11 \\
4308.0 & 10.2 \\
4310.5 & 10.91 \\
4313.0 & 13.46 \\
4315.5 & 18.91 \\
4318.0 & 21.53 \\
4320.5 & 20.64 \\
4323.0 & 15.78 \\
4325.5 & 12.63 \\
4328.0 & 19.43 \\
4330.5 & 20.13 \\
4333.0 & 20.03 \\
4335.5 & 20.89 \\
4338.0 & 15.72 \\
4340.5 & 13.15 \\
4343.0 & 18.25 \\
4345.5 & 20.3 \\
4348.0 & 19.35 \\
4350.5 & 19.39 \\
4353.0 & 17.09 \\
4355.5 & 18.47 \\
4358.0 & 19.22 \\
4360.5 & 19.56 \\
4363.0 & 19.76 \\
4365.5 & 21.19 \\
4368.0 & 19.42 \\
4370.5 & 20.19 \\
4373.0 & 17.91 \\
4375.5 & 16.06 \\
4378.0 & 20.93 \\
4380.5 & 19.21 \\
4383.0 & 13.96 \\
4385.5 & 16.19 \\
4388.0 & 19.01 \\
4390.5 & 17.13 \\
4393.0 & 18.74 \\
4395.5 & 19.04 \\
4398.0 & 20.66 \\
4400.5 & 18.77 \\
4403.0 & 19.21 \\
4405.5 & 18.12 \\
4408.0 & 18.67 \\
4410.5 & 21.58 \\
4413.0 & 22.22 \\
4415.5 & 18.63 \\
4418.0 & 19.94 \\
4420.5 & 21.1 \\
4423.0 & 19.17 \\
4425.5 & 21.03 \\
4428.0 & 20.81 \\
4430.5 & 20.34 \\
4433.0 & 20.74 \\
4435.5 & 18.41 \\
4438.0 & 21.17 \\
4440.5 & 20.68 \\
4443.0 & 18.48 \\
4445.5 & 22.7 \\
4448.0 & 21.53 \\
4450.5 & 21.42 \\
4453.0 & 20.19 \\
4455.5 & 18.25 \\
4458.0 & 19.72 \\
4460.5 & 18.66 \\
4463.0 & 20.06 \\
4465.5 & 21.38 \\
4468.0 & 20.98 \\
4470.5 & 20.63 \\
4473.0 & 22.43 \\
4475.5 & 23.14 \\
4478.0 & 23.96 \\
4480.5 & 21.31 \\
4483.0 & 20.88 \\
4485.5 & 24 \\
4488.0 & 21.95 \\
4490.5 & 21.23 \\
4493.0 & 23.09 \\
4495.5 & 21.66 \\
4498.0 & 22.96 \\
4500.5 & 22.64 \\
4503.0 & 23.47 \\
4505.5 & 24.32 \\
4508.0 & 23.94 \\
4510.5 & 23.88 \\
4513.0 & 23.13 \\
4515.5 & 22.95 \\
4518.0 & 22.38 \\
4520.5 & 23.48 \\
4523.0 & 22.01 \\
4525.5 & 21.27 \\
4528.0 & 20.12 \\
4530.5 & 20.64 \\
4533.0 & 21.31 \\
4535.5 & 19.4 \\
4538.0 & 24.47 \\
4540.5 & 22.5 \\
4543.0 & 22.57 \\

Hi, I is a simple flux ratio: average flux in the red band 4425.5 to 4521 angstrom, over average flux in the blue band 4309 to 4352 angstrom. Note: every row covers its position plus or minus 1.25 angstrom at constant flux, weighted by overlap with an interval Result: 1.2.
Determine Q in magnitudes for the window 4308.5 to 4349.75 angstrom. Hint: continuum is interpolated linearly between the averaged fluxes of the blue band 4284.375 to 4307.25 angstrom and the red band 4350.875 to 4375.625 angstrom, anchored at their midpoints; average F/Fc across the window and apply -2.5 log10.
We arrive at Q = -0.06 mag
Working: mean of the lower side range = 13.9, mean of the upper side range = 19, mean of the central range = 17.5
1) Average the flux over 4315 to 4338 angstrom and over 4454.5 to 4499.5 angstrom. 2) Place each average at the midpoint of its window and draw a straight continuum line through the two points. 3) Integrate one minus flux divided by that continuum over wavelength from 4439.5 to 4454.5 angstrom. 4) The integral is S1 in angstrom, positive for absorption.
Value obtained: 0.1 angstrom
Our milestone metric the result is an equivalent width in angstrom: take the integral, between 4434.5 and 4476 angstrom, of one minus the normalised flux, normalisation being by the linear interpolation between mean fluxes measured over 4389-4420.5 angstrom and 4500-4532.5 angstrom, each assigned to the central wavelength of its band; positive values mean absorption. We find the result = 0.7 angstrom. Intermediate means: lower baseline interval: 19.5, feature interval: 20.5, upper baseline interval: 22.6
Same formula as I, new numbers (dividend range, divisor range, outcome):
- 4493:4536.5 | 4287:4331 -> 1.47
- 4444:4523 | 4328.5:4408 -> 1.18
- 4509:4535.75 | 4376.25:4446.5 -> 1.13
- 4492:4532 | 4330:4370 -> 1.20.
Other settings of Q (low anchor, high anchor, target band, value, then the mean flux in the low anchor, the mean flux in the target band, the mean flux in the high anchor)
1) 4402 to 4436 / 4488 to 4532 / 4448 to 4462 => 0.06 mag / 20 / 19.8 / 22.5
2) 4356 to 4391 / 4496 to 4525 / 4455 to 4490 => 0.03 mag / 18.6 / 21.3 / 23.1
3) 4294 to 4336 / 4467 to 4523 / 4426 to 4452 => -0.01 mag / 15.7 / 20.6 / 22.6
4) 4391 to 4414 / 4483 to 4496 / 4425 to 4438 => 0.01 mag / 19.6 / 20.3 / 22.3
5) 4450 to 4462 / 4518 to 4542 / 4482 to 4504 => -0.09 mag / 19.5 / 22.4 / 21.7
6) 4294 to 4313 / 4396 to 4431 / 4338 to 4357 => -0.16 mag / 12.3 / 17.9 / 20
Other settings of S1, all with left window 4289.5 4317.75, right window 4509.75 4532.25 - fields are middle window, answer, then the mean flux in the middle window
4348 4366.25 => -3.9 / 19.2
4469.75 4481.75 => -1.2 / 22.4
